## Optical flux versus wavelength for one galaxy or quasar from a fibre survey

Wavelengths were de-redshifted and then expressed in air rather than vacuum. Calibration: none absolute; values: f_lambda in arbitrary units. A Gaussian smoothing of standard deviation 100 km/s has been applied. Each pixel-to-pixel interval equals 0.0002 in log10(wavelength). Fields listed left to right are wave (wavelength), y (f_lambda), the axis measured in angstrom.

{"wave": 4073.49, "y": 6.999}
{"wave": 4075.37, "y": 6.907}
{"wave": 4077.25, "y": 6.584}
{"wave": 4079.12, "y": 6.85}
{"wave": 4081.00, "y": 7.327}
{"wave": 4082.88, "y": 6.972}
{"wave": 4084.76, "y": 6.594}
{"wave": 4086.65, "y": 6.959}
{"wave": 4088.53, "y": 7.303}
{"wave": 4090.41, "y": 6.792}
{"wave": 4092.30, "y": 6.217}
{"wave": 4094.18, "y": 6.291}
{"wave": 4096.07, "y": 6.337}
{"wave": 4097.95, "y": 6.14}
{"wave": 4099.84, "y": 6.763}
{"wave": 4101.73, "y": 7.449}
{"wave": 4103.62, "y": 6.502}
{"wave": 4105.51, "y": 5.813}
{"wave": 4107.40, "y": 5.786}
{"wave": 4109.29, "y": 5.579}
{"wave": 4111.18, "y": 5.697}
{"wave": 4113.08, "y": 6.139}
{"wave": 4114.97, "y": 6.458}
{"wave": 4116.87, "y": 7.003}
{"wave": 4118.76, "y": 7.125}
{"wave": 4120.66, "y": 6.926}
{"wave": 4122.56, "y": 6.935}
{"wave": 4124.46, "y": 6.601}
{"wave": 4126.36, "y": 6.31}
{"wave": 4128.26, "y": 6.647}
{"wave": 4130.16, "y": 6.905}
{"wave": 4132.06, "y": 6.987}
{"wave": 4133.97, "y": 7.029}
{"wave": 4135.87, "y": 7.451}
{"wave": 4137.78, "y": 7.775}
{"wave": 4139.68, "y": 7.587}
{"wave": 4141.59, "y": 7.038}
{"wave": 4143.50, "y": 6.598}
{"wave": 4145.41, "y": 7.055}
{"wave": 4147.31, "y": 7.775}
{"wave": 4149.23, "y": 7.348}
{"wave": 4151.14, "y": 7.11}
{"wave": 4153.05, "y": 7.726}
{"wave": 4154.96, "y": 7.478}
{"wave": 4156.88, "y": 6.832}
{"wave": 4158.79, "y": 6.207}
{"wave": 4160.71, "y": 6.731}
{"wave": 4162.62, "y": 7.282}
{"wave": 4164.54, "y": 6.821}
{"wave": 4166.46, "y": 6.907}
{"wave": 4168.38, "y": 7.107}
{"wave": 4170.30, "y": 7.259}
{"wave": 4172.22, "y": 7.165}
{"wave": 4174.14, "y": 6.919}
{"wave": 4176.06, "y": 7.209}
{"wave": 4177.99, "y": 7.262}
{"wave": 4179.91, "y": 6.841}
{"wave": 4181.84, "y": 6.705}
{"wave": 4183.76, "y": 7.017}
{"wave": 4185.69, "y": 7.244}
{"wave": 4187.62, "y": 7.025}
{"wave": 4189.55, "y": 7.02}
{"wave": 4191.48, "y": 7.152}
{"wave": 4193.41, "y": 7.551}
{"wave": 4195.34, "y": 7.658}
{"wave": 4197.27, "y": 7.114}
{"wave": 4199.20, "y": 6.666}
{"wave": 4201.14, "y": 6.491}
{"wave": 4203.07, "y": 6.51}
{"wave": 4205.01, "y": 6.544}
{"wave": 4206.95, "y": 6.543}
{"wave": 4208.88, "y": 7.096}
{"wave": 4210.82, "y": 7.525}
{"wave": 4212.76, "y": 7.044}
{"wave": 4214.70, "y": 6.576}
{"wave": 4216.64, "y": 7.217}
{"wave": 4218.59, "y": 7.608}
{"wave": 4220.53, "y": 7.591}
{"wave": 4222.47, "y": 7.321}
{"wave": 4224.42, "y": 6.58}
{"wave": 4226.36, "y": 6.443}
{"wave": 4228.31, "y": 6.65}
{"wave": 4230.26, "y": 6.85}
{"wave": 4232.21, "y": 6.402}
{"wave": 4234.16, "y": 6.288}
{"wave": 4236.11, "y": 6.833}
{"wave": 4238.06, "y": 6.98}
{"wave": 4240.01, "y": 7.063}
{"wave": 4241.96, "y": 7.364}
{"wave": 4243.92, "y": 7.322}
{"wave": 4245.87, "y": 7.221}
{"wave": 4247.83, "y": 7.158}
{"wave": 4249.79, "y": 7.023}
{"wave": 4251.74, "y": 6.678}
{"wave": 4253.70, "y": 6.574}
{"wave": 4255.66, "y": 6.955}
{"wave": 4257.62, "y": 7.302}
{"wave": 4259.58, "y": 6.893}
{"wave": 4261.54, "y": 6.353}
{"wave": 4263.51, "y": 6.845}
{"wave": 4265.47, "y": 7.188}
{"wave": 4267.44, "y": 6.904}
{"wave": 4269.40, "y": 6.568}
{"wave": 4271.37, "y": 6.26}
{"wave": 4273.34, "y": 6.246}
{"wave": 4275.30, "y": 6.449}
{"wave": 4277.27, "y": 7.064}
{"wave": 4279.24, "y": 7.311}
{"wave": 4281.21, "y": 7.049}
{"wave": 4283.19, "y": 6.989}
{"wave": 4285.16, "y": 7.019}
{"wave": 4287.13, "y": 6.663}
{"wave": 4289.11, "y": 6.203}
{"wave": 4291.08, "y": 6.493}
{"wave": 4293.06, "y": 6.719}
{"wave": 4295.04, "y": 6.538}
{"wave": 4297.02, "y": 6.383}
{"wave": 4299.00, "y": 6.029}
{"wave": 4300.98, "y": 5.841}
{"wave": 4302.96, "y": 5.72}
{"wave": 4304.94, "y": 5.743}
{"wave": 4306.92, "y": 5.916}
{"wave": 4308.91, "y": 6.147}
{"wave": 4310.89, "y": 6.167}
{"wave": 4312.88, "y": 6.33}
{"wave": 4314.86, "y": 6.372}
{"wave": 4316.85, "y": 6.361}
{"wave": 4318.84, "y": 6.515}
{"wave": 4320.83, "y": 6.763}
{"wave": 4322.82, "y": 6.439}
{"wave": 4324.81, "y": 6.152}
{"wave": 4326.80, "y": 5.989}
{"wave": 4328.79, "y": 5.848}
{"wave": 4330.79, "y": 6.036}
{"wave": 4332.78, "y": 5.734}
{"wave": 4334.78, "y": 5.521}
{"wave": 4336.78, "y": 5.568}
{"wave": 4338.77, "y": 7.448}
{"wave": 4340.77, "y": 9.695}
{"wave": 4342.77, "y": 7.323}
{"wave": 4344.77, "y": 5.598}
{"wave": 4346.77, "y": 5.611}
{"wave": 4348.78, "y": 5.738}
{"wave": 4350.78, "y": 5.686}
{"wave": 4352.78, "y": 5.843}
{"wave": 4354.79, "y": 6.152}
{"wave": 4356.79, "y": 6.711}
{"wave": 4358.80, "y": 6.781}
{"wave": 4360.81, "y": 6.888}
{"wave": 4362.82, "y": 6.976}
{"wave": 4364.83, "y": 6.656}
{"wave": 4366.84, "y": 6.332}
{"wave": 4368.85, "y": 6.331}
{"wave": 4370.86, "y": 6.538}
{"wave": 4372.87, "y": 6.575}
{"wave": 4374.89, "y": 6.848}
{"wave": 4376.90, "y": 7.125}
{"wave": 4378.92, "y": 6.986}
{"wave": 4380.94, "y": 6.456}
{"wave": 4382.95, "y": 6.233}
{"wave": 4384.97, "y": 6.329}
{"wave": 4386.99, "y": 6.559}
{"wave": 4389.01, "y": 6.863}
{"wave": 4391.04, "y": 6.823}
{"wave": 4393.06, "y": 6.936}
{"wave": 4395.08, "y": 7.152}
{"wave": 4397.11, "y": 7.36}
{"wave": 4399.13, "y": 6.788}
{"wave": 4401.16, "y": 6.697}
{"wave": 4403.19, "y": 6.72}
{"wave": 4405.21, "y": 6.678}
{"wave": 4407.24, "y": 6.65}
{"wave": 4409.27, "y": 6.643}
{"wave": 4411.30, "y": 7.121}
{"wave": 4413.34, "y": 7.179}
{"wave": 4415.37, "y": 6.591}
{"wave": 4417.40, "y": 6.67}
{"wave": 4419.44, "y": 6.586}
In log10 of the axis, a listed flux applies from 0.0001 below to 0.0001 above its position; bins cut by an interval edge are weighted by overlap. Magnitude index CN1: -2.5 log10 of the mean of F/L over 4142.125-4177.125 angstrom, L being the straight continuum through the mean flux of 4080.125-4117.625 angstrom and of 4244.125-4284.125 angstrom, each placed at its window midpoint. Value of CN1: -0.07 mag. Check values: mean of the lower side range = 6.5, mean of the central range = 7.08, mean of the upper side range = 6.86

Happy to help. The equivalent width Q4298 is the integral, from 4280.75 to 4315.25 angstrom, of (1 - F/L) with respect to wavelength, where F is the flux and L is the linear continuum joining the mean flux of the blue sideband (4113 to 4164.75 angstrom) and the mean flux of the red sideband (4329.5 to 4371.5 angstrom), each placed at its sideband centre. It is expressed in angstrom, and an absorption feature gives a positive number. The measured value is 1.2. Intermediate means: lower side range 7.01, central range 6.34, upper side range 6.43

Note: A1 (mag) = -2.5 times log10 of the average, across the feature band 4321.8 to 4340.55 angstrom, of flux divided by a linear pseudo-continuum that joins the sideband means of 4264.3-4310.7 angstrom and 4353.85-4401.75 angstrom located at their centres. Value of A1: 0.06 mag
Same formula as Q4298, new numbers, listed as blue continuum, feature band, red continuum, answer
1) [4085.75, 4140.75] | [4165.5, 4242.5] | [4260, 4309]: -4.57 angstrom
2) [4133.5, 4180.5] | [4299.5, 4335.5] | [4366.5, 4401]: 3.98 angstrom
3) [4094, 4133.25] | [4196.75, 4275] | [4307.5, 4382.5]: -4.81 angstrom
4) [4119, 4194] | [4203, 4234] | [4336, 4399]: 0.19 angstrom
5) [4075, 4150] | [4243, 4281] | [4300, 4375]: -2.25 angstrom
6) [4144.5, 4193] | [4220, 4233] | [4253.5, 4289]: 0.22 angstrom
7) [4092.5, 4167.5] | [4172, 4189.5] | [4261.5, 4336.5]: -0.96 angstrom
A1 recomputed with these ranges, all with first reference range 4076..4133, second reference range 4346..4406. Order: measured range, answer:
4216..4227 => -0.09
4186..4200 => -0.09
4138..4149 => -0.10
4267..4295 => -0.02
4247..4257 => -0.05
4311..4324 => 0.02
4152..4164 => -0.07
